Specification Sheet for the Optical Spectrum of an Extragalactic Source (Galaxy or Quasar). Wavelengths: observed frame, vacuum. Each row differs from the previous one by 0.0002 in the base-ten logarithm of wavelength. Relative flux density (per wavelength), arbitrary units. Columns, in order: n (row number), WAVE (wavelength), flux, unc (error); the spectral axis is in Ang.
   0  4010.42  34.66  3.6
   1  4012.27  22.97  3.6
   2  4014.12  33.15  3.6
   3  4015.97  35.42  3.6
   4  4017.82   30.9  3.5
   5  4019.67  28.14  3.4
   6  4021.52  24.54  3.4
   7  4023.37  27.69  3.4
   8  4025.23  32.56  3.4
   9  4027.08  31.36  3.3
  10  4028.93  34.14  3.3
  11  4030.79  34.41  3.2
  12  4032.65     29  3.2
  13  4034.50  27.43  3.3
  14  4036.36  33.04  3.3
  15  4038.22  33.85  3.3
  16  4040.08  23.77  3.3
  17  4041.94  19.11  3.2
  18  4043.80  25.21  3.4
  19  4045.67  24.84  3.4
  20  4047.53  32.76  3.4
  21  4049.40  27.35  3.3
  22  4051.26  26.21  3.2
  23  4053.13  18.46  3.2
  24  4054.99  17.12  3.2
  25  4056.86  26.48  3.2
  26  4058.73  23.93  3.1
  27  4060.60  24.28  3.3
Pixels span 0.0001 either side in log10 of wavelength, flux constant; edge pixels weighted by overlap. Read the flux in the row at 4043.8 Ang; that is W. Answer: 25.21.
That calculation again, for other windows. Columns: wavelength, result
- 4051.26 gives 26.21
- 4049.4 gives 27.35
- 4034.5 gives 27.43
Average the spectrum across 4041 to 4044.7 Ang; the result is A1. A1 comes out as 22.2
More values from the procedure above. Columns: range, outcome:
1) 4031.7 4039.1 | 30.8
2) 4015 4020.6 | 31.5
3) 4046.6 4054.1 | 26.2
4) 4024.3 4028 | 32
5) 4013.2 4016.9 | 34.3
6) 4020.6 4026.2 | 28.3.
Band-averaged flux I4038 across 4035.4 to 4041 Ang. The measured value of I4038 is 30.2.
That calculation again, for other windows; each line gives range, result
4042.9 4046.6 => 25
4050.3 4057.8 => 22.1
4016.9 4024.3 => 27.8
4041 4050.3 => 25.8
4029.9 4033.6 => 31.7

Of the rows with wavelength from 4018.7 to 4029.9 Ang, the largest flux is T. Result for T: 34.14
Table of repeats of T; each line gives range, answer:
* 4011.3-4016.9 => 35.42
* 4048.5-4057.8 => 27.35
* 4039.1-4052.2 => 32.76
